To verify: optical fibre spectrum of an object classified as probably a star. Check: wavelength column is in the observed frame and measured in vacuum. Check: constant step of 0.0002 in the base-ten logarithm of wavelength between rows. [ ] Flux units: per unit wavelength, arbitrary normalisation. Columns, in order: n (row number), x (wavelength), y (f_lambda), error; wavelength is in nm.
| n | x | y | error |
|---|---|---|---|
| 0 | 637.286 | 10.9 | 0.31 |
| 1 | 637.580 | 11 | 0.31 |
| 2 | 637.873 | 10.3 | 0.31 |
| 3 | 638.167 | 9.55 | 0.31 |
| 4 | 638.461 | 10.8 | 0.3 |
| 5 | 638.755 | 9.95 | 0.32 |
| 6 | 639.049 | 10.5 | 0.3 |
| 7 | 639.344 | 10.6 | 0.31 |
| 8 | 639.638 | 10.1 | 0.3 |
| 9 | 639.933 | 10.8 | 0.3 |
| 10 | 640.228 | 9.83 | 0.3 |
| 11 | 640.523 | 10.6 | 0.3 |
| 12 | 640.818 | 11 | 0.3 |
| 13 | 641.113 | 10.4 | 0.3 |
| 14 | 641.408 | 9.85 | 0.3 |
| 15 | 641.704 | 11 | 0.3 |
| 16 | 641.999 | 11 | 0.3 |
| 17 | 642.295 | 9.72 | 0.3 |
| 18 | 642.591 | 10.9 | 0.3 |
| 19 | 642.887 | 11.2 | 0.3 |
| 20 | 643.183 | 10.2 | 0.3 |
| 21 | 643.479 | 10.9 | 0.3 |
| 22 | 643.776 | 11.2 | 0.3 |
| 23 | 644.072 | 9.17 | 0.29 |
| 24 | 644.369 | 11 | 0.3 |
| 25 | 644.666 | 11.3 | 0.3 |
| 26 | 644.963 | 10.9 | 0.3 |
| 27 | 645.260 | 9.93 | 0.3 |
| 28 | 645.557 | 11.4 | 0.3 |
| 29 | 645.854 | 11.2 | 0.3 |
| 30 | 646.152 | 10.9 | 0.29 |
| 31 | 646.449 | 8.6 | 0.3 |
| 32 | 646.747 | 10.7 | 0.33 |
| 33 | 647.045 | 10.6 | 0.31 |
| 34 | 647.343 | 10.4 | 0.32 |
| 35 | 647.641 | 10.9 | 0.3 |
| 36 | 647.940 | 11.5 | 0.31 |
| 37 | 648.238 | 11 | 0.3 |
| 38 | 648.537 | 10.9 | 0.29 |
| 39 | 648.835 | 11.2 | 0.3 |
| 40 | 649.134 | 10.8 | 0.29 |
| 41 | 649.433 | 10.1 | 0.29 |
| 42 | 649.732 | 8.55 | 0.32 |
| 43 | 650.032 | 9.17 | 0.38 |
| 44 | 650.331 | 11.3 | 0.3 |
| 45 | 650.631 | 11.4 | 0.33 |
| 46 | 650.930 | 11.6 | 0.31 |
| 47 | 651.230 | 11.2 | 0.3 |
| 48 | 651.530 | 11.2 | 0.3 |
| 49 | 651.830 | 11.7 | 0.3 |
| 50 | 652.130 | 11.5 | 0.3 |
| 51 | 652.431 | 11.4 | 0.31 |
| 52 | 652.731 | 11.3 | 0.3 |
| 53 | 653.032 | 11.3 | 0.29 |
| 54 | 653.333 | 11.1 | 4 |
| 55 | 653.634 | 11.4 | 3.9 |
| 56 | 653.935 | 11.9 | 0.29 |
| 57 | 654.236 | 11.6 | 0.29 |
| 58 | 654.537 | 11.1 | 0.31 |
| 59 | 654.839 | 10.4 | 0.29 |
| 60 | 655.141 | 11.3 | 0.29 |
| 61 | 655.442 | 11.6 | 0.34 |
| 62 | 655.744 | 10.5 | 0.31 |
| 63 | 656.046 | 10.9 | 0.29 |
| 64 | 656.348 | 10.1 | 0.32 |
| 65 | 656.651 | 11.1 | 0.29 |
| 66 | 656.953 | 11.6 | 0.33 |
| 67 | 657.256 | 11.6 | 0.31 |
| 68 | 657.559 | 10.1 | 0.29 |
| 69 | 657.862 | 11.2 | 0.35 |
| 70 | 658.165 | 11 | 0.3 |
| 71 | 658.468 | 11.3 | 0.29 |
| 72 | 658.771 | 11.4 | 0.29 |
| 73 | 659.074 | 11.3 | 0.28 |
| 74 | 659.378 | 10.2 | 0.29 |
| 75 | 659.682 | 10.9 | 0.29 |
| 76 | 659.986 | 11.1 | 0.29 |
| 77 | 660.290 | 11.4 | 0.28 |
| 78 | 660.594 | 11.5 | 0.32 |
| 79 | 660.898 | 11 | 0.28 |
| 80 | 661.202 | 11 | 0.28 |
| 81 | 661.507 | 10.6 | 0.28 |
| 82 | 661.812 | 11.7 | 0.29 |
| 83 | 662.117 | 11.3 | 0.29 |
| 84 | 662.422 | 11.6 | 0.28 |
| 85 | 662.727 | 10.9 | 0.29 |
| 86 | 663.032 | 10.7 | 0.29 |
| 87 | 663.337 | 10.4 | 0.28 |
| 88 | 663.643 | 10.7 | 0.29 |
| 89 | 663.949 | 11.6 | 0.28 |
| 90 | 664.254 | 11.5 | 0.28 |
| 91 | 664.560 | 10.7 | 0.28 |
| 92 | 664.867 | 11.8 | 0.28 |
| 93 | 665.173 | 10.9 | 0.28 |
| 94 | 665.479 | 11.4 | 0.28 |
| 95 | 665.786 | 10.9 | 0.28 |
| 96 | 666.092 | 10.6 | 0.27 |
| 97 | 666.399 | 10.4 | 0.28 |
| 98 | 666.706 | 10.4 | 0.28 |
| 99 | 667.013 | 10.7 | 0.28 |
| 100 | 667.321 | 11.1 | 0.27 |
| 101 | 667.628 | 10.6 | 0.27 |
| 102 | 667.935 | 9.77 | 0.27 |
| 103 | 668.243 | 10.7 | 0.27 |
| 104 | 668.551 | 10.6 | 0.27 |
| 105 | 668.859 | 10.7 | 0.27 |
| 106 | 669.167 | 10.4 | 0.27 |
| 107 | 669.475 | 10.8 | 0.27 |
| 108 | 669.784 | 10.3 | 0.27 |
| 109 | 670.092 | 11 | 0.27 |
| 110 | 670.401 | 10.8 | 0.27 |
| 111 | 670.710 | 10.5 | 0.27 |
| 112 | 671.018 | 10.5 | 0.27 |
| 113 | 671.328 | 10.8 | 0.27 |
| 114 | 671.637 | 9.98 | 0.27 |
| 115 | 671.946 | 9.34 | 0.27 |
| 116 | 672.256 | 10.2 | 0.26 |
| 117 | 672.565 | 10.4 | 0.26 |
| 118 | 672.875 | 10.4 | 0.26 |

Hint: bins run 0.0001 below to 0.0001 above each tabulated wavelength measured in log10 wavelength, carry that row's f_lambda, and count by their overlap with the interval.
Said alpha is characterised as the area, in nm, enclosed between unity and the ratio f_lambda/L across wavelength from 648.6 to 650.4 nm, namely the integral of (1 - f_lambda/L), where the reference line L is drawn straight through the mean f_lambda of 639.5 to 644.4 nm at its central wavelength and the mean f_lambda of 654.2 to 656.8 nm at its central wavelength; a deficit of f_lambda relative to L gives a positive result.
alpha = 0.10 nm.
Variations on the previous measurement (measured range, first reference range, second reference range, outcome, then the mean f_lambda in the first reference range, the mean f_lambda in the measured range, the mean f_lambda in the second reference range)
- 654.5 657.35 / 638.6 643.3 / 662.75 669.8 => -0.09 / 10.5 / 11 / 10.8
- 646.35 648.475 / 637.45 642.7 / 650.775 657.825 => 0.05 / 10.4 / 10.6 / 11.2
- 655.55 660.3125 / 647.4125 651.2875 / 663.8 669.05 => -0.09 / 10.7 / 11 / 10.8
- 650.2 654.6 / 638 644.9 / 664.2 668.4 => -0.32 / 10.5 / 11.4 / 10.8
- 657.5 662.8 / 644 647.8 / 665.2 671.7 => -0.25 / 10.6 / 11.1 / 10.6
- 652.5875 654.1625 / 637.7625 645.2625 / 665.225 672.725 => -0.13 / 10.5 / 11.4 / 10.5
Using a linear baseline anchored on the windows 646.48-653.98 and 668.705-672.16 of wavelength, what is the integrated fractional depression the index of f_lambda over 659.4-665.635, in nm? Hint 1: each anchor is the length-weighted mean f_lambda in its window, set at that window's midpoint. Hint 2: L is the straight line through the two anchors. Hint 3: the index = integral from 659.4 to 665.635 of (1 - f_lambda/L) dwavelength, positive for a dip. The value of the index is -0.28 nm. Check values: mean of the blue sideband 10.9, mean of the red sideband 10.5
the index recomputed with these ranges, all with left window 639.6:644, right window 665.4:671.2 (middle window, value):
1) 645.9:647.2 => 0.037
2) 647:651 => -0.027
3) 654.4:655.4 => -0.038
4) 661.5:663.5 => -0.083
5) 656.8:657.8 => -0.048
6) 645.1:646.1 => -0.026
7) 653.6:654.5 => -0.085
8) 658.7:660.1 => -0.045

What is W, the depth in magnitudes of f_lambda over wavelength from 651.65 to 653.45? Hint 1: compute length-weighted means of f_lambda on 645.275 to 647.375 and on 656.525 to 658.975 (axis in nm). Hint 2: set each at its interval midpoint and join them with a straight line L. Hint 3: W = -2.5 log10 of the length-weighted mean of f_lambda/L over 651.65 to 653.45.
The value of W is -0.050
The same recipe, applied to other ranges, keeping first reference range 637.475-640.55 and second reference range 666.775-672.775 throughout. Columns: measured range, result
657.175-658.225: -0.051 mag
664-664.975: -0.088 mag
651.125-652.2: -0.100 mag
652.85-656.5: -0.069 mag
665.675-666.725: -0.013 mag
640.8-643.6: -0.024 mag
